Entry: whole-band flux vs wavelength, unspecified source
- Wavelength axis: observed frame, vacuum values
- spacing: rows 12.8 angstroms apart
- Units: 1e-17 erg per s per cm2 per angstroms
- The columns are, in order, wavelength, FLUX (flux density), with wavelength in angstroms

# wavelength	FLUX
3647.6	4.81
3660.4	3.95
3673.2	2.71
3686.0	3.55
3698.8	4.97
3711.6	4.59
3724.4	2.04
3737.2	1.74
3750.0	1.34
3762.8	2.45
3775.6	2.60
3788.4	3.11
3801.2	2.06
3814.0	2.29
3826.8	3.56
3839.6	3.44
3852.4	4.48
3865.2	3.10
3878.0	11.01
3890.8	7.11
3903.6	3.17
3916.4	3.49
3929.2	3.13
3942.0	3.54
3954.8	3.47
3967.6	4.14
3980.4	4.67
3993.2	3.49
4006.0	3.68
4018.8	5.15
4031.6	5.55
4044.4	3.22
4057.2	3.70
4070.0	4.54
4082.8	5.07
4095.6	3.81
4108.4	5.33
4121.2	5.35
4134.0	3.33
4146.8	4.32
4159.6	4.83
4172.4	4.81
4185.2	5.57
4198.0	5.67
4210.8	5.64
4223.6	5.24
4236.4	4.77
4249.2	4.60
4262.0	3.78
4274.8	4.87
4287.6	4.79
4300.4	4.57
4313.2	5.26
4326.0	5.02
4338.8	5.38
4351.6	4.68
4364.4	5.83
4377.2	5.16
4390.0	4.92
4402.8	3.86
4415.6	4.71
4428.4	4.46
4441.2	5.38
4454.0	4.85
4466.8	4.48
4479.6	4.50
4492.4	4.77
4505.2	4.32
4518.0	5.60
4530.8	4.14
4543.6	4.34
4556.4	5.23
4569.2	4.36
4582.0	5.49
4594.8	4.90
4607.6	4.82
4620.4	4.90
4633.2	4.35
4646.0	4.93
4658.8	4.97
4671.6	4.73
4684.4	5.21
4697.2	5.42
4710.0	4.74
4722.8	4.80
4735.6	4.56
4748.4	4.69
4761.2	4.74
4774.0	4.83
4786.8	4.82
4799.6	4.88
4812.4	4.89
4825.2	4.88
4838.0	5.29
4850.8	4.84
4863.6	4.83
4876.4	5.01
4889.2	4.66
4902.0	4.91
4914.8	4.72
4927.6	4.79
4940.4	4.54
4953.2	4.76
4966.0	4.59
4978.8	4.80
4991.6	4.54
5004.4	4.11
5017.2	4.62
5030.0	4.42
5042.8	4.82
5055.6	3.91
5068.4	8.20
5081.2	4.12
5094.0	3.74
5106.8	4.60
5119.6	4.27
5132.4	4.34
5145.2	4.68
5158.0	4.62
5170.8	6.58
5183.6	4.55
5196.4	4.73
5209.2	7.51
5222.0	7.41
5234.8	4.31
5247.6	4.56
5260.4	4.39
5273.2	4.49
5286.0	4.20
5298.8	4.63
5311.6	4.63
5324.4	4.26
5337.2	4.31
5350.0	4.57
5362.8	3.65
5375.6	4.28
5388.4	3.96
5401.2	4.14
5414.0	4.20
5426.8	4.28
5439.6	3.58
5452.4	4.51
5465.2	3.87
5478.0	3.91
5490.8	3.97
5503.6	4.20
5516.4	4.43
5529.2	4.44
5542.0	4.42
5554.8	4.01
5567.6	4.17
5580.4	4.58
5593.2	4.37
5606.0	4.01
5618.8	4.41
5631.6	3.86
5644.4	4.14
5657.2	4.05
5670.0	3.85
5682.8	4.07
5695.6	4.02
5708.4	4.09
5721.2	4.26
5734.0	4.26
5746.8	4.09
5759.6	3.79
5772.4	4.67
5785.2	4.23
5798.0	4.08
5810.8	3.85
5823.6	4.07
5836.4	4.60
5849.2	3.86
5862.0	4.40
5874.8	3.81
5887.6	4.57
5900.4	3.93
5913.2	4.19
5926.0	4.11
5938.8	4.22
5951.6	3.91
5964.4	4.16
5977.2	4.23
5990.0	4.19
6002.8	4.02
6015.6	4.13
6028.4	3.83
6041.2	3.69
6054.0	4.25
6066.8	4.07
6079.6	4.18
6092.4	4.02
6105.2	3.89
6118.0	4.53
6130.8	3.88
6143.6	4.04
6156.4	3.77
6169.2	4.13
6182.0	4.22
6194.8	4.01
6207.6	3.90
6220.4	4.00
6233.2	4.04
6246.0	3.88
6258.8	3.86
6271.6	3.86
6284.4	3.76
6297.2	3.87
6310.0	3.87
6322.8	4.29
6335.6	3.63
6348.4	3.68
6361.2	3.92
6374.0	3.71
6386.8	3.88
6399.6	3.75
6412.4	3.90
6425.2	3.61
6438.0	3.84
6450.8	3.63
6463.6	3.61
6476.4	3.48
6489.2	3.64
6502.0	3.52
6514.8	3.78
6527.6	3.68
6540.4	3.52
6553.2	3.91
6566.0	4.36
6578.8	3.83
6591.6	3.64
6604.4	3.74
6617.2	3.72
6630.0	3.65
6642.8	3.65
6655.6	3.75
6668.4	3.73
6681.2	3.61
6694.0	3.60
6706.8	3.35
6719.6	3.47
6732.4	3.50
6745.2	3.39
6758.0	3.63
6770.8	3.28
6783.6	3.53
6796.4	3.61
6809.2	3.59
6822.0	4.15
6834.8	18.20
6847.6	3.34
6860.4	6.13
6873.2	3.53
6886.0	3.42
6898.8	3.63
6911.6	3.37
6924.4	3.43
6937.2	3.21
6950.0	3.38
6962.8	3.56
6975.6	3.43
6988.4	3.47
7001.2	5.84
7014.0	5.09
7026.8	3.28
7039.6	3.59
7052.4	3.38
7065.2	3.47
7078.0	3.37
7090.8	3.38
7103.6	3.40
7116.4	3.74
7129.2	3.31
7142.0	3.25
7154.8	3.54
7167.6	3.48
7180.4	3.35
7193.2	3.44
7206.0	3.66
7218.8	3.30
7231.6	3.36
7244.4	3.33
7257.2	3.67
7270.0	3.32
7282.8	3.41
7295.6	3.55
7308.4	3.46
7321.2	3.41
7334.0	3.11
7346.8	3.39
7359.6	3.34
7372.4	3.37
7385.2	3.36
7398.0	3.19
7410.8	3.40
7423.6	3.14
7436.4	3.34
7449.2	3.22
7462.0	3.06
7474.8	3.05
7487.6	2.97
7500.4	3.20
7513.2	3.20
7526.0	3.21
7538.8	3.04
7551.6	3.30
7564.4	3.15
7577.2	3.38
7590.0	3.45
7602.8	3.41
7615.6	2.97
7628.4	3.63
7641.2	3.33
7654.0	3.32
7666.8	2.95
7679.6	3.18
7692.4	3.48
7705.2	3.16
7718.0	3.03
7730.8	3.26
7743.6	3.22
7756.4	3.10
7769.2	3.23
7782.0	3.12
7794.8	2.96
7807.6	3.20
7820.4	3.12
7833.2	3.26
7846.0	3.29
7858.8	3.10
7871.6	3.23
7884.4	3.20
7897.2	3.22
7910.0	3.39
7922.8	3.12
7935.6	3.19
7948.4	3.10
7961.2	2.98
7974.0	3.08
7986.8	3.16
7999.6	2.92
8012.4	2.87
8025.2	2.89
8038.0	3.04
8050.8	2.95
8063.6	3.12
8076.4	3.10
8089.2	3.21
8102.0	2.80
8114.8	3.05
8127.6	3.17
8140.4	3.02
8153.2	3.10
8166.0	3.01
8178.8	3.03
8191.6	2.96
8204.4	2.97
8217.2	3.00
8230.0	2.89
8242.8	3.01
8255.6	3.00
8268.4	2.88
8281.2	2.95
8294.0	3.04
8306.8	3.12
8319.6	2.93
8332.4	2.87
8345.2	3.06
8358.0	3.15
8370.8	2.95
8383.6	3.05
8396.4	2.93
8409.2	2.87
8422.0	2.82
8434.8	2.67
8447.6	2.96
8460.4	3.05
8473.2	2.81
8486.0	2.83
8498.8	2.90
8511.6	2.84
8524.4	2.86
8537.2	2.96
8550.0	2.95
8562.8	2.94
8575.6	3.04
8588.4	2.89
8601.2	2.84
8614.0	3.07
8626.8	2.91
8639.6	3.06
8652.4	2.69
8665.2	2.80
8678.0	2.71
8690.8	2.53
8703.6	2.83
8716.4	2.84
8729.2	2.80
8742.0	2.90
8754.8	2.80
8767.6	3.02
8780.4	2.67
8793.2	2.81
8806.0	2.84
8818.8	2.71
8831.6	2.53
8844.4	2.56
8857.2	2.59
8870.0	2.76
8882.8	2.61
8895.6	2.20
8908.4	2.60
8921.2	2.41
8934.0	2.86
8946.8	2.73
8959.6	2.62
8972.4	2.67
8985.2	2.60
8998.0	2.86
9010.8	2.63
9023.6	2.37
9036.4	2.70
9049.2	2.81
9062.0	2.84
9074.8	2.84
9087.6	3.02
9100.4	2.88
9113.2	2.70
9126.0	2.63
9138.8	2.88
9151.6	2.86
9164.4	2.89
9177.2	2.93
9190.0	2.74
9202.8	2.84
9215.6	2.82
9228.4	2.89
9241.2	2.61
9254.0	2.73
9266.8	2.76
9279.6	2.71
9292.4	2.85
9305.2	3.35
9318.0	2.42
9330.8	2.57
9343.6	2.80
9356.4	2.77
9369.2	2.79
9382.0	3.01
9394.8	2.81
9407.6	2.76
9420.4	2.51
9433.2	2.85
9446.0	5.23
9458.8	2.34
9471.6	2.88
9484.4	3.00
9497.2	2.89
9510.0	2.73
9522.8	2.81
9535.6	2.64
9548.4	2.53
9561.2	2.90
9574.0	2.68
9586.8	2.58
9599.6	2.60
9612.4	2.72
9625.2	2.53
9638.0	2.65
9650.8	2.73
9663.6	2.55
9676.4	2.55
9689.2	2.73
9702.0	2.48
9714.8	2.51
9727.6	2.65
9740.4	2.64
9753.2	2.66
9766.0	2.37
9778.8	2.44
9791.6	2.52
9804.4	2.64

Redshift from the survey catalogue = 0.041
